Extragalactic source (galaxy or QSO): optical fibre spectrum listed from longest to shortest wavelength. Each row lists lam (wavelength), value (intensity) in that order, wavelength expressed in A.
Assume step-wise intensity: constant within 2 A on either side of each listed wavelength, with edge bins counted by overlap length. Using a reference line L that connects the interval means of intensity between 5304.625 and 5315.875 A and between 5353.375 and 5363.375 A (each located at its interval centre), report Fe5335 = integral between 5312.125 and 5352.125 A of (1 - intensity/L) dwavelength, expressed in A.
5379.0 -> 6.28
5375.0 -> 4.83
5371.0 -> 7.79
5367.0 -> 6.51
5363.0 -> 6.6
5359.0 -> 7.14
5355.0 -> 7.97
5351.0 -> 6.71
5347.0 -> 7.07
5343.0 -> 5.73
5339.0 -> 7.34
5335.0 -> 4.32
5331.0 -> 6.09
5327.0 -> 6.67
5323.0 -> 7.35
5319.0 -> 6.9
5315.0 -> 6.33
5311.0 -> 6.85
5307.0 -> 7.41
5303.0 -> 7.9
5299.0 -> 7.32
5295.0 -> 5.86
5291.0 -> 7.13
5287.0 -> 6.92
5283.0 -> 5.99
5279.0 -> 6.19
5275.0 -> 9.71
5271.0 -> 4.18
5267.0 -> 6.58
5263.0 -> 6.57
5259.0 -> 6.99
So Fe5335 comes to 3.7 A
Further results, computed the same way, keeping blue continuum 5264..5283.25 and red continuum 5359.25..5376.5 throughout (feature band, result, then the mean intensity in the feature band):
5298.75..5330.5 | -2.2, 7.03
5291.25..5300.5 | -0.1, 6.65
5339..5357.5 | -1.0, 6.93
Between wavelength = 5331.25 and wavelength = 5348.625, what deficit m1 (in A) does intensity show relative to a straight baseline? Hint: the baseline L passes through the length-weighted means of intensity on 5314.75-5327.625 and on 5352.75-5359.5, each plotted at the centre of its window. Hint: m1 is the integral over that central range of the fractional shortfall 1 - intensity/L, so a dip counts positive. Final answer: 2.85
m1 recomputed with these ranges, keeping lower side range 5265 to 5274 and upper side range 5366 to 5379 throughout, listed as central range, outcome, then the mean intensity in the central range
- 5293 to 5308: -2.7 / 7.1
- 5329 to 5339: 0.9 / 5.63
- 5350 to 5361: -1.8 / 7.32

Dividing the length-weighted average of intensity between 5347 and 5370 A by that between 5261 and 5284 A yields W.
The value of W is 1.07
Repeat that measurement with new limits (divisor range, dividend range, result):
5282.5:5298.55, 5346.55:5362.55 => 1.09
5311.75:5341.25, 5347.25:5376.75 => 1.06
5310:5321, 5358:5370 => 1.02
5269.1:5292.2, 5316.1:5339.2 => 0.95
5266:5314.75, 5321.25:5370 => 0.97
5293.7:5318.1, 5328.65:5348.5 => 0.87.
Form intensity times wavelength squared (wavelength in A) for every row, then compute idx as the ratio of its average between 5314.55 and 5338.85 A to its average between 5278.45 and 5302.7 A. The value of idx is 0.96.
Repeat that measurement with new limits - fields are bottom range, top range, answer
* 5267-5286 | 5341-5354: 1.04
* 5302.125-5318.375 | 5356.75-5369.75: 0.99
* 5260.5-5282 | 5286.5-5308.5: 1.08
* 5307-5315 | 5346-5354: 1.04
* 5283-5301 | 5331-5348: 0.92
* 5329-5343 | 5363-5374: 1.18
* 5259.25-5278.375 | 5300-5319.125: 1.07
